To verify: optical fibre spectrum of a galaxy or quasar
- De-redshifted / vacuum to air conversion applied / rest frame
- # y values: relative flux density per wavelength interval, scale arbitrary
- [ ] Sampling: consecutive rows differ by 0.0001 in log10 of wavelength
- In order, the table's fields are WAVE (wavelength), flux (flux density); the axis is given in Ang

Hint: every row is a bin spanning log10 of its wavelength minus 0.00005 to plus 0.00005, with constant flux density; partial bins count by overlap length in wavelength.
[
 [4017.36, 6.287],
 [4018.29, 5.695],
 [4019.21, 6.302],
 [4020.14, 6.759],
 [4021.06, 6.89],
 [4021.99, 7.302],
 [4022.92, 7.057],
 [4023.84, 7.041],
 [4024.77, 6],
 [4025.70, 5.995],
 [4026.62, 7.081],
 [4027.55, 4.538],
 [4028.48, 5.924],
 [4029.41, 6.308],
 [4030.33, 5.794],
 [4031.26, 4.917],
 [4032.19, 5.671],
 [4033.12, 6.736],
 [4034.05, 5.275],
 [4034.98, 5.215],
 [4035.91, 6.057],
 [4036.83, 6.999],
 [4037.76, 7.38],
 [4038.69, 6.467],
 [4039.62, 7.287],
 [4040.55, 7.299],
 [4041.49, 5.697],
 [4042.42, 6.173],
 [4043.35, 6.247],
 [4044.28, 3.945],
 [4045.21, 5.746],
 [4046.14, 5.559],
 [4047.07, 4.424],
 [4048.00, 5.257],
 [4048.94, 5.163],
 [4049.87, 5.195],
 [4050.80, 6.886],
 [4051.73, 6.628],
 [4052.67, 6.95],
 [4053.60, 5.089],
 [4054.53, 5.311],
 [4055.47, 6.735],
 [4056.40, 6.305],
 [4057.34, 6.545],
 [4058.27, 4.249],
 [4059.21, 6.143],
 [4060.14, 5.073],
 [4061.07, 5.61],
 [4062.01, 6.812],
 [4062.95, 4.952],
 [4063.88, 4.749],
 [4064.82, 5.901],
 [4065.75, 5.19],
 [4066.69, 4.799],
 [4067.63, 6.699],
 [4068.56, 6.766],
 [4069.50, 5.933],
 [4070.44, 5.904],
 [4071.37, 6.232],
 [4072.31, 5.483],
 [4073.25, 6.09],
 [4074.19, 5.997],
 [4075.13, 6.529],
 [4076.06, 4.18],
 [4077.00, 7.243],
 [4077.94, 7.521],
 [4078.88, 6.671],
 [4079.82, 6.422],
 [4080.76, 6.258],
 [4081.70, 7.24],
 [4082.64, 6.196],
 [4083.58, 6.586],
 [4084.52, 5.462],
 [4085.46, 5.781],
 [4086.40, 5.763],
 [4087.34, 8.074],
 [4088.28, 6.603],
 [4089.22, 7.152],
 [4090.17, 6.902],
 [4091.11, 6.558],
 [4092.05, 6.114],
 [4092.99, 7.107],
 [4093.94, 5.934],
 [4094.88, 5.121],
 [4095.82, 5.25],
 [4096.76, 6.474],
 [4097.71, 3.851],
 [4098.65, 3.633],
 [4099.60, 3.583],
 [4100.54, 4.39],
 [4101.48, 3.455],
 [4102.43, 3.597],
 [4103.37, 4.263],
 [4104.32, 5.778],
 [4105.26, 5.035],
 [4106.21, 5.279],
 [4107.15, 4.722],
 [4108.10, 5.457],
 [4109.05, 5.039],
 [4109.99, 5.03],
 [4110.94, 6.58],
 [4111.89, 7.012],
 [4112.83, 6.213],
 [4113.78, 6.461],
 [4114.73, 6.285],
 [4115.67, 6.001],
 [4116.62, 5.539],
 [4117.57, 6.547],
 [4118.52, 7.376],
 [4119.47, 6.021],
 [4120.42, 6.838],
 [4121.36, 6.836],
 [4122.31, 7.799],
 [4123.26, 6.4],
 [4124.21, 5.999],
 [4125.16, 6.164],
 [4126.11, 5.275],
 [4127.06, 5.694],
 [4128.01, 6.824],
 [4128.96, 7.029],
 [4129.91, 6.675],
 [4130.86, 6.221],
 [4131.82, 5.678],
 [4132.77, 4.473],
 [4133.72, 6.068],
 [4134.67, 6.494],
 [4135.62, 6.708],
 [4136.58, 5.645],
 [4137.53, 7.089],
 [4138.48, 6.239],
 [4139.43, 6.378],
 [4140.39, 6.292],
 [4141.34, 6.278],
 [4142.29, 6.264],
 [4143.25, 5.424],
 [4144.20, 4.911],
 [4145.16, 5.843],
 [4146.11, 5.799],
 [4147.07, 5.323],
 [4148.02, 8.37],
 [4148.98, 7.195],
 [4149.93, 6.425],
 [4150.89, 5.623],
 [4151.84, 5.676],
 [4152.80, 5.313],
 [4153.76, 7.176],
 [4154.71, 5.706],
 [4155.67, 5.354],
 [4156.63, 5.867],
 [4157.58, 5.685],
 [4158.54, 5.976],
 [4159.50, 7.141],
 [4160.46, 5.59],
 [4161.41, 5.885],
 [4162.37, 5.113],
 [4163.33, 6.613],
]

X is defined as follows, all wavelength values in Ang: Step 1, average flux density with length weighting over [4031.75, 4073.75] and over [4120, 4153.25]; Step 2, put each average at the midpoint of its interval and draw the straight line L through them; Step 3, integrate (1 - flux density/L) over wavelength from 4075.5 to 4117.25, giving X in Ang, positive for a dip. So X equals 1.9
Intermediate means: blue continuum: 5.88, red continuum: 6.21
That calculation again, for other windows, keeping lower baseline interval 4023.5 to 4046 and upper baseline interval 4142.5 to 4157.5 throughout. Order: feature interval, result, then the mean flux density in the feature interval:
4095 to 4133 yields 2.2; 5.67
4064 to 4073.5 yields 0.3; 5.85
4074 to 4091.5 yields -1.3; 6.49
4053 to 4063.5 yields 0.6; 5.72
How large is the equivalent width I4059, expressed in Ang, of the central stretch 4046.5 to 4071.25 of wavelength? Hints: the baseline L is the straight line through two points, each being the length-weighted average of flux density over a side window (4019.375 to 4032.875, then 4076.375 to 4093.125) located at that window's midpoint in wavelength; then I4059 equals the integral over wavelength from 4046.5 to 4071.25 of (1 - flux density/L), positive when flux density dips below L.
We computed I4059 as 2.7 Ang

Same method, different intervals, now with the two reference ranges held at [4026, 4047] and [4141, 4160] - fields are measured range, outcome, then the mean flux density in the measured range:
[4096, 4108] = 2.9 Ang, 4.55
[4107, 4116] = 0.2 Ang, 5.92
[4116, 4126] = -0.8 Ang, 6.5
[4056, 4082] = 0.2 Ang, 5.97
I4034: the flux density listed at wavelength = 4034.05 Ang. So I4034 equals 5.275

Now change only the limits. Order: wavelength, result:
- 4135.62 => 6.708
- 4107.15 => 4.722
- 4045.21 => 5.746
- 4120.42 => 6.838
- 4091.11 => 6.558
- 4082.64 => 6.196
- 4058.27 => 4.249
